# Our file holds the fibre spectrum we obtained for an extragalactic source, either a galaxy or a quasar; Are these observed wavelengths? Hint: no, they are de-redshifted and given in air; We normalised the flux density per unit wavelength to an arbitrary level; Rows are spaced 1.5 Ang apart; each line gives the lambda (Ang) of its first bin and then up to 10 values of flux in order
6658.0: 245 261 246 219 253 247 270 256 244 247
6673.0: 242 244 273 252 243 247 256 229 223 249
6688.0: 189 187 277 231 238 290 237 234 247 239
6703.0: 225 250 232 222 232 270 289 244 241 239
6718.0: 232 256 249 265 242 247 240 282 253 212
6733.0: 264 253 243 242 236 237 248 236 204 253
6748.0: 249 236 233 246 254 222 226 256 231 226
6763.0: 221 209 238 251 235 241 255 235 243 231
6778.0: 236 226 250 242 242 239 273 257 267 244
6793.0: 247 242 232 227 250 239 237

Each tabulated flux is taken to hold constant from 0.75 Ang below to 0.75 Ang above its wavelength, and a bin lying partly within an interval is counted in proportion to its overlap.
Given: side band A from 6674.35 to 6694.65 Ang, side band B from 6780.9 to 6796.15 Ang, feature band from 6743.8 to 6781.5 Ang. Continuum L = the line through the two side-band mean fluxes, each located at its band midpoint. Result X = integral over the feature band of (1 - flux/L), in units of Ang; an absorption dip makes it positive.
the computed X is 1.58 Ang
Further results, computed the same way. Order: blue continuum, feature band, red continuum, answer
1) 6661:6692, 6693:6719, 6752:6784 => -0.4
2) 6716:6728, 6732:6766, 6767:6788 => 1.1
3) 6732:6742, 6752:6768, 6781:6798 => 0.8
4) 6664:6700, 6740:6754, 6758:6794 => 0.2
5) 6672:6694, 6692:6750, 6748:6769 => -1.9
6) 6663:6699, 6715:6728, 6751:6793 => -0.2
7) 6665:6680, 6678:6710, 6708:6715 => 2.1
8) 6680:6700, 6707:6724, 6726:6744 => -0.5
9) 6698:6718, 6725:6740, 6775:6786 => -0.3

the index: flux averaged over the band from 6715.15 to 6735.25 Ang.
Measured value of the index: 249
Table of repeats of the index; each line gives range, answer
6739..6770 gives 236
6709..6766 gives 243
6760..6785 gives 236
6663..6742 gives 245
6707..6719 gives 247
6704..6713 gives 249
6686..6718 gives 241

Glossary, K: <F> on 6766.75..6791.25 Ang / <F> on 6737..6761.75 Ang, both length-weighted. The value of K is 1.03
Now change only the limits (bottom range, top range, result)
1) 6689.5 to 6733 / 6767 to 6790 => 0.99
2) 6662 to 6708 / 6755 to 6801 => 0.99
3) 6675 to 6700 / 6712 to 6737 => 1.03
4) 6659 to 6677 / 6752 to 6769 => 0.94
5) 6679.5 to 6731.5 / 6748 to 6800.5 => 0.99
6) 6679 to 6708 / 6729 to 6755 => 1.02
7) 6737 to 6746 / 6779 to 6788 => 1.05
